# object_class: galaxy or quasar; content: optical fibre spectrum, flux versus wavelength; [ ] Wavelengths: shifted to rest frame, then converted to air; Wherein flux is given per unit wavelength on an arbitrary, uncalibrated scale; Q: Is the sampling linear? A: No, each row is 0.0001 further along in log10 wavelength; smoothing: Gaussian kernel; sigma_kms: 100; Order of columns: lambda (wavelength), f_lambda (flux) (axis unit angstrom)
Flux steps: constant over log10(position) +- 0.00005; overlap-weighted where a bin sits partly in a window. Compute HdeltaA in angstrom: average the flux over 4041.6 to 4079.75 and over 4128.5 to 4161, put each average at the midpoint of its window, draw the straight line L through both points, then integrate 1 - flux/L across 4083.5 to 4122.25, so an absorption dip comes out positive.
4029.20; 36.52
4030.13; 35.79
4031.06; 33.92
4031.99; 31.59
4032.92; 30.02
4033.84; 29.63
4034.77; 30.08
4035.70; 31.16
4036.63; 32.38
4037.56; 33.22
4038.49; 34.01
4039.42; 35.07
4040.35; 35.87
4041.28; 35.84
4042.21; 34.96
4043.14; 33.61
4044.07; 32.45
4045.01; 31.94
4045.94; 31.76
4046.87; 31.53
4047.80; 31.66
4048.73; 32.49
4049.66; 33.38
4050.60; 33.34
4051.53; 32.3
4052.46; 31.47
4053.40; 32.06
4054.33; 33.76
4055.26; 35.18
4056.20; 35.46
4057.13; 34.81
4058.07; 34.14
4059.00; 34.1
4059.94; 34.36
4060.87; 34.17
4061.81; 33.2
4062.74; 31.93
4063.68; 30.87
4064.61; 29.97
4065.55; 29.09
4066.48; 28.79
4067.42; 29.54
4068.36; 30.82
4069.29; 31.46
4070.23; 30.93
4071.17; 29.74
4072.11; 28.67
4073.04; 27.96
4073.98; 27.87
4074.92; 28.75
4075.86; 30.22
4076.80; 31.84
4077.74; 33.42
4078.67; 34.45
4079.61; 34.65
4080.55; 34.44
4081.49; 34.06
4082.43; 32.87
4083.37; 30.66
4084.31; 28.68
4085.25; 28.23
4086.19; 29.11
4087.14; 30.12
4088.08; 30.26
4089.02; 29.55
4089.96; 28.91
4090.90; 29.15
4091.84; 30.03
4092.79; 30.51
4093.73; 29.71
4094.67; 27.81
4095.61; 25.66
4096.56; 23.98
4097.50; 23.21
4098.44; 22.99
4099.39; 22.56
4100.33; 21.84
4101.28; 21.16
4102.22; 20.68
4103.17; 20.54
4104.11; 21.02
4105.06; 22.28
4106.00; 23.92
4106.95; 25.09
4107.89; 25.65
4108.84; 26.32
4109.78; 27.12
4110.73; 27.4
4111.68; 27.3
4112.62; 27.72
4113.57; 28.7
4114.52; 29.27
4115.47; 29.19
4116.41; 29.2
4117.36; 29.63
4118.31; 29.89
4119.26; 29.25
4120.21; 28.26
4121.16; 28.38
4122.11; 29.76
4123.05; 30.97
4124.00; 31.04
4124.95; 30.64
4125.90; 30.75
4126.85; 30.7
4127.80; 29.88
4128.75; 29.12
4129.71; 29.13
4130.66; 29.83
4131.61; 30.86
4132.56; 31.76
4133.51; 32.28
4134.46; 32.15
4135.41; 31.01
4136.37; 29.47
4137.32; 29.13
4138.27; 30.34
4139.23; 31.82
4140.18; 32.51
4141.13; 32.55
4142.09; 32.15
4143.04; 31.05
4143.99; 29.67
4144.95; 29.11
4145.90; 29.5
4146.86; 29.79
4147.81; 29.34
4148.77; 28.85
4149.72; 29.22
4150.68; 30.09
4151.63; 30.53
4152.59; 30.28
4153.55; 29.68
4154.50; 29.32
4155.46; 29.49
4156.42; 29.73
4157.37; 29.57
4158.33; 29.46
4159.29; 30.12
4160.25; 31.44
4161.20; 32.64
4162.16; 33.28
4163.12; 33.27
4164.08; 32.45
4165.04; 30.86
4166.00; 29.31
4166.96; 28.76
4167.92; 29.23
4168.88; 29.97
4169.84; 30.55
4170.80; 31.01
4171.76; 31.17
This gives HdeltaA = 5.4 angstrom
